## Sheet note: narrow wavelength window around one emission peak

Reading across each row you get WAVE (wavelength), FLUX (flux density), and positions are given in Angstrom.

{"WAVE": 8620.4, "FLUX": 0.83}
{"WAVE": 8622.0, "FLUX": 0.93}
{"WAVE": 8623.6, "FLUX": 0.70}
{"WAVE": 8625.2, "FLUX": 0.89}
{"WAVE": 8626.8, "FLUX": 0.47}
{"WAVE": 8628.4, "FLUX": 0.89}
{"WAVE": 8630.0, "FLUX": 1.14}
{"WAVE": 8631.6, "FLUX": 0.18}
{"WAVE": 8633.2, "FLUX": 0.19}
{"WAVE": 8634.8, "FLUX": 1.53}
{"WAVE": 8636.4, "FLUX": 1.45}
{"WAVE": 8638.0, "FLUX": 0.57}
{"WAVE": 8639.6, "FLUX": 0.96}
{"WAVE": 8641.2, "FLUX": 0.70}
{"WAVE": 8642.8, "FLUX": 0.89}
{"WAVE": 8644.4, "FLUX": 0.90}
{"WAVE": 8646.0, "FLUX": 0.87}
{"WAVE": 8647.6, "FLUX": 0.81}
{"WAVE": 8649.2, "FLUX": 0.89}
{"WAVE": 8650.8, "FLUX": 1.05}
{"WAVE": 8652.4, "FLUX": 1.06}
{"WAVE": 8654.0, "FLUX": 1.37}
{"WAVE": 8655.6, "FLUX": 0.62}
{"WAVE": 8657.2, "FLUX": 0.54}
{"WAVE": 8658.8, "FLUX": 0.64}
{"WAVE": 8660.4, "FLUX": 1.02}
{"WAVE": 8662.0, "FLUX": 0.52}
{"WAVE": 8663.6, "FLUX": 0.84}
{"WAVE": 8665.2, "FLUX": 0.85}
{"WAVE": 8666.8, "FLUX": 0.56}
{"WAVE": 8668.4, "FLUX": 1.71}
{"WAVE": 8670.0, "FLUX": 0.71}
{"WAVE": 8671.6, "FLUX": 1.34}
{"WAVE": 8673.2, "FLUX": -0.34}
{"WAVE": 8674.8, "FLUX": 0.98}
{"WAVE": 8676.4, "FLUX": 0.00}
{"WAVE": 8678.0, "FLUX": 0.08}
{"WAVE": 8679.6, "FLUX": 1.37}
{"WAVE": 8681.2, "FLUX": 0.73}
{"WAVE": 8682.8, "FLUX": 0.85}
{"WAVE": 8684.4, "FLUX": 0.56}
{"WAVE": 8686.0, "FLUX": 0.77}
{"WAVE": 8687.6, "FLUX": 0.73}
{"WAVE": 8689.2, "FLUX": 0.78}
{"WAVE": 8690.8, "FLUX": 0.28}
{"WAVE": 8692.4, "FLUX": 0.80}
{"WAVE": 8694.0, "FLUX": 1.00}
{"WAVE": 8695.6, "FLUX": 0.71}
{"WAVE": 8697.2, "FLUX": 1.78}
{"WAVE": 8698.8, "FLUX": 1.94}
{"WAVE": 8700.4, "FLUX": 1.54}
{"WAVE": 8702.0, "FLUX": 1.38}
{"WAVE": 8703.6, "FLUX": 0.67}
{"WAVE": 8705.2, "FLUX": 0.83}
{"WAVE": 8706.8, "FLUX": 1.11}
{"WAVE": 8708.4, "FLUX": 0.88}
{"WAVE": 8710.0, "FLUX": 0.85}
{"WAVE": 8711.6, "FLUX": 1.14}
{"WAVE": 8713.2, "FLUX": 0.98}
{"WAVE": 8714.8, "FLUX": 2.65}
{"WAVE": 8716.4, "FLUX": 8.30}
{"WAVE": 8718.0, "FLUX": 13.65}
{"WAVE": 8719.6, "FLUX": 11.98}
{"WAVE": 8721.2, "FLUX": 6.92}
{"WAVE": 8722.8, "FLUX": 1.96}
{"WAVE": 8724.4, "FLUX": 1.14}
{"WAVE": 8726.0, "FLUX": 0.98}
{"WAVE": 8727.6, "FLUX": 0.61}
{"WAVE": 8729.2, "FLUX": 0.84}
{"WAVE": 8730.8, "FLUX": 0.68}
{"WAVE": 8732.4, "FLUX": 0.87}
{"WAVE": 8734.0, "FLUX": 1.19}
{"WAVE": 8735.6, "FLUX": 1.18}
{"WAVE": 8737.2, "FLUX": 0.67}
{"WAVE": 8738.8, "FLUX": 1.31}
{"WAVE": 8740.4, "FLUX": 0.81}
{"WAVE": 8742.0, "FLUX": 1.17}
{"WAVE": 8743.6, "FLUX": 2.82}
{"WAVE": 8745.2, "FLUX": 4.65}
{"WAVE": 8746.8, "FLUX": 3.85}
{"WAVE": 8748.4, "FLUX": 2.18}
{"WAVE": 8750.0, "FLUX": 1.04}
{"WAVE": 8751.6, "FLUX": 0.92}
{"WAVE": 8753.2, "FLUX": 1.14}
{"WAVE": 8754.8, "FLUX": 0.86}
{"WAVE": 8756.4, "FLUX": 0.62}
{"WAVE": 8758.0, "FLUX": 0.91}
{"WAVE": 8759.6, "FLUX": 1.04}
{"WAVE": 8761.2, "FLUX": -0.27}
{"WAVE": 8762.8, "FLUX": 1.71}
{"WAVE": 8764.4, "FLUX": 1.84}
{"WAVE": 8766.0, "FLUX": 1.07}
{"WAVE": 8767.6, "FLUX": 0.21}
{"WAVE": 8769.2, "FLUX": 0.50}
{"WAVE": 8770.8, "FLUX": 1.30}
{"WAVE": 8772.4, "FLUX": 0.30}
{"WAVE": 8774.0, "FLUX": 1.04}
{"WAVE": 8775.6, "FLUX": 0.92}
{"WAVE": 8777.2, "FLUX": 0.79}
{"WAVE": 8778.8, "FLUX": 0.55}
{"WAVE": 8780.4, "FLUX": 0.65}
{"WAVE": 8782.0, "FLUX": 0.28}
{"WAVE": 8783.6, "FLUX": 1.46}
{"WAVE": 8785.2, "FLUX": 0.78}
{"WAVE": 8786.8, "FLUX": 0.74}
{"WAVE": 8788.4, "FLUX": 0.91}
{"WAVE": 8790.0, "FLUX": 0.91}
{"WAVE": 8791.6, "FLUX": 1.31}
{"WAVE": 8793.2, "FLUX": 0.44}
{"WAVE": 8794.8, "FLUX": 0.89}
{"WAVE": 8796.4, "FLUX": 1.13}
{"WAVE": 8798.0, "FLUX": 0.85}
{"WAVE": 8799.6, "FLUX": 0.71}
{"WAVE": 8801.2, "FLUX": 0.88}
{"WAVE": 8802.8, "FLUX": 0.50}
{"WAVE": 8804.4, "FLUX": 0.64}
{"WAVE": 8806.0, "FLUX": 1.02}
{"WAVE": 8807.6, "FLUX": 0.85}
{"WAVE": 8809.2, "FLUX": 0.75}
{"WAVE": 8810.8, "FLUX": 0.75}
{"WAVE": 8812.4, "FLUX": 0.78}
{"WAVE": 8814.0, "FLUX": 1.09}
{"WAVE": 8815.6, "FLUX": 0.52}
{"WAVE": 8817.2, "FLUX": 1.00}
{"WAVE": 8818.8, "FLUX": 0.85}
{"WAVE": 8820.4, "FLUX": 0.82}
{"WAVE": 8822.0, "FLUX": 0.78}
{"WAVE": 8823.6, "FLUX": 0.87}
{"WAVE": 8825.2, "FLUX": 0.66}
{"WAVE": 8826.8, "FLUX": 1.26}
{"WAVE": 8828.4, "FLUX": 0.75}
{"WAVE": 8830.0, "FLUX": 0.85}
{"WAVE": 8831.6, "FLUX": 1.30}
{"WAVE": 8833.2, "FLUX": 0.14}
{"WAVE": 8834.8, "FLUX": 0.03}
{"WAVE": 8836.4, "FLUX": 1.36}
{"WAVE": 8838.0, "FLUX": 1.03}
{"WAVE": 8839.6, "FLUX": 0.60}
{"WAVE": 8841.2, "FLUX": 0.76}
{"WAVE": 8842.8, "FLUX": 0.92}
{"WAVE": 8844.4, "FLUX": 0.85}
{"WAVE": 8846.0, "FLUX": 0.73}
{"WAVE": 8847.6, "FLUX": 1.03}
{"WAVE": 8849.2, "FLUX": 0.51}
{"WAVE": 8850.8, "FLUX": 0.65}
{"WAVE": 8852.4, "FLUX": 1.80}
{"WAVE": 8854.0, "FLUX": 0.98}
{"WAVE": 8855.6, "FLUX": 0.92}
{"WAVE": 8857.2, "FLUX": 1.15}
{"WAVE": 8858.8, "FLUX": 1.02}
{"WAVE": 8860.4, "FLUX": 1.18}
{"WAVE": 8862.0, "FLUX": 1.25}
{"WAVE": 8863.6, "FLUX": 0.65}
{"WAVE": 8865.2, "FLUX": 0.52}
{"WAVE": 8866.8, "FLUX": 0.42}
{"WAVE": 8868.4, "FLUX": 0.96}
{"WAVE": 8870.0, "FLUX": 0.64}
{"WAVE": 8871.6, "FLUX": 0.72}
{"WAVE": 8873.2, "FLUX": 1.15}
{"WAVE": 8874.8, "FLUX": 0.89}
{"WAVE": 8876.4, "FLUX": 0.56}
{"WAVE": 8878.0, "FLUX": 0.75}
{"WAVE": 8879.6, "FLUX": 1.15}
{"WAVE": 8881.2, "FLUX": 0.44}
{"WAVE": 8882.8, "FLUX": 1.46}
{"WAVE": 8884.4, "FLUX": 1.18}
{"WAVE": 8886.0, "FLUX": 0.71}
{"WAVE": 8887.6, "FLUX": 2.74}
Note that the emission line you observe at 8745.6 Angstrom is [N II] 6583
